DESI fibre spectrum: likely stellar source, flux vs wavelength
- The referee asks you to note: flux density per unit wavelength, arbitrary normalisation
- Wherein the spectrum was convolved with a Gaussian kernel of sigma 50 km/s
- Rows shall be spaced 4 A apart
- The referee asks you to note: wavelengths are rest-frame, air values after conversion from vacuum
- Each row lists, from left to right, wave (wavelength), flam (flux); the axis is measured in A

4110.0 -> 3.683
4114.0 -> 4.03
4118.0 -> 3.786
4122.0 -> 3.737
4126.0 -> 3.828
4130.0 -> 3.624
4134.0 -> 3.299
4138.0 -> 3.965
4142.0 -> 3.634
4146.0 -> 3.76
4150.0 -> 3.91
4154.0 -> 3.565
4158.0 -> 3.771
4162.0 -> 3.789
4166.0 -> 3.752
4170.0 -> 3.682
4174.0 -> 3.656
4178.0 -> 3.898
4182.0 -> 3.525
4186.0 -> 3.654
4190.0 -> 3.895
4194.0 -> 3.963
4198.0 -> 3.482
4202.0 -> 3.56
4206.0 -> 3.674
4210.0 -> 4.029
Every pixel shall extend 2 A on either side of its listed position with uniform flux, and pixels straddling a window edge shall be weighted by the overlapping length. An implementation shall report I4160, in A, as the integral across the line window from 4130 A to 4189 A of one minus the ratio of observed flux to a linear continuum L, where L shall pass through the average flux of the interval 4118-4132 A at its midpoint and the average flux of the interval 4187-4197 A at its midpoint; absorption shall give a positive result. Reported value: 1.5 A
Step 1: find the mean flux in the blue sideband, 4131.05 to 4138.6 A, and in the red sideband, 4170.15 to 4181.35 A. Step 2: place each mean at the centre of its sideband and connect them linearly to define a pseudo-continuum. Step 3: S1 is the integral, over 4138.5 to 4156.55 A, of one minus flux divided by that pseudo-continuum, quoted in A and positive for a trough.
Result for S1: -0.60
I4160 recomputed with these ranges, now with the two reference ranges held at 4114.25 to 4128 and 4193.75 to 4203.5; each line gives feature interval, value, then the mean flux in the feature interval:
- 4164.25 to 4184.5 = -0.1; 3.7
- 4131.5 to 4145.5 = 0.5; 3.65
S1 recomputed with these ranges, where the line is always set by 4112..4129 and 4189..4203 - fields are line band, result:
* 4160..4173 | 0.11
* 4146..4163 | 0.12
